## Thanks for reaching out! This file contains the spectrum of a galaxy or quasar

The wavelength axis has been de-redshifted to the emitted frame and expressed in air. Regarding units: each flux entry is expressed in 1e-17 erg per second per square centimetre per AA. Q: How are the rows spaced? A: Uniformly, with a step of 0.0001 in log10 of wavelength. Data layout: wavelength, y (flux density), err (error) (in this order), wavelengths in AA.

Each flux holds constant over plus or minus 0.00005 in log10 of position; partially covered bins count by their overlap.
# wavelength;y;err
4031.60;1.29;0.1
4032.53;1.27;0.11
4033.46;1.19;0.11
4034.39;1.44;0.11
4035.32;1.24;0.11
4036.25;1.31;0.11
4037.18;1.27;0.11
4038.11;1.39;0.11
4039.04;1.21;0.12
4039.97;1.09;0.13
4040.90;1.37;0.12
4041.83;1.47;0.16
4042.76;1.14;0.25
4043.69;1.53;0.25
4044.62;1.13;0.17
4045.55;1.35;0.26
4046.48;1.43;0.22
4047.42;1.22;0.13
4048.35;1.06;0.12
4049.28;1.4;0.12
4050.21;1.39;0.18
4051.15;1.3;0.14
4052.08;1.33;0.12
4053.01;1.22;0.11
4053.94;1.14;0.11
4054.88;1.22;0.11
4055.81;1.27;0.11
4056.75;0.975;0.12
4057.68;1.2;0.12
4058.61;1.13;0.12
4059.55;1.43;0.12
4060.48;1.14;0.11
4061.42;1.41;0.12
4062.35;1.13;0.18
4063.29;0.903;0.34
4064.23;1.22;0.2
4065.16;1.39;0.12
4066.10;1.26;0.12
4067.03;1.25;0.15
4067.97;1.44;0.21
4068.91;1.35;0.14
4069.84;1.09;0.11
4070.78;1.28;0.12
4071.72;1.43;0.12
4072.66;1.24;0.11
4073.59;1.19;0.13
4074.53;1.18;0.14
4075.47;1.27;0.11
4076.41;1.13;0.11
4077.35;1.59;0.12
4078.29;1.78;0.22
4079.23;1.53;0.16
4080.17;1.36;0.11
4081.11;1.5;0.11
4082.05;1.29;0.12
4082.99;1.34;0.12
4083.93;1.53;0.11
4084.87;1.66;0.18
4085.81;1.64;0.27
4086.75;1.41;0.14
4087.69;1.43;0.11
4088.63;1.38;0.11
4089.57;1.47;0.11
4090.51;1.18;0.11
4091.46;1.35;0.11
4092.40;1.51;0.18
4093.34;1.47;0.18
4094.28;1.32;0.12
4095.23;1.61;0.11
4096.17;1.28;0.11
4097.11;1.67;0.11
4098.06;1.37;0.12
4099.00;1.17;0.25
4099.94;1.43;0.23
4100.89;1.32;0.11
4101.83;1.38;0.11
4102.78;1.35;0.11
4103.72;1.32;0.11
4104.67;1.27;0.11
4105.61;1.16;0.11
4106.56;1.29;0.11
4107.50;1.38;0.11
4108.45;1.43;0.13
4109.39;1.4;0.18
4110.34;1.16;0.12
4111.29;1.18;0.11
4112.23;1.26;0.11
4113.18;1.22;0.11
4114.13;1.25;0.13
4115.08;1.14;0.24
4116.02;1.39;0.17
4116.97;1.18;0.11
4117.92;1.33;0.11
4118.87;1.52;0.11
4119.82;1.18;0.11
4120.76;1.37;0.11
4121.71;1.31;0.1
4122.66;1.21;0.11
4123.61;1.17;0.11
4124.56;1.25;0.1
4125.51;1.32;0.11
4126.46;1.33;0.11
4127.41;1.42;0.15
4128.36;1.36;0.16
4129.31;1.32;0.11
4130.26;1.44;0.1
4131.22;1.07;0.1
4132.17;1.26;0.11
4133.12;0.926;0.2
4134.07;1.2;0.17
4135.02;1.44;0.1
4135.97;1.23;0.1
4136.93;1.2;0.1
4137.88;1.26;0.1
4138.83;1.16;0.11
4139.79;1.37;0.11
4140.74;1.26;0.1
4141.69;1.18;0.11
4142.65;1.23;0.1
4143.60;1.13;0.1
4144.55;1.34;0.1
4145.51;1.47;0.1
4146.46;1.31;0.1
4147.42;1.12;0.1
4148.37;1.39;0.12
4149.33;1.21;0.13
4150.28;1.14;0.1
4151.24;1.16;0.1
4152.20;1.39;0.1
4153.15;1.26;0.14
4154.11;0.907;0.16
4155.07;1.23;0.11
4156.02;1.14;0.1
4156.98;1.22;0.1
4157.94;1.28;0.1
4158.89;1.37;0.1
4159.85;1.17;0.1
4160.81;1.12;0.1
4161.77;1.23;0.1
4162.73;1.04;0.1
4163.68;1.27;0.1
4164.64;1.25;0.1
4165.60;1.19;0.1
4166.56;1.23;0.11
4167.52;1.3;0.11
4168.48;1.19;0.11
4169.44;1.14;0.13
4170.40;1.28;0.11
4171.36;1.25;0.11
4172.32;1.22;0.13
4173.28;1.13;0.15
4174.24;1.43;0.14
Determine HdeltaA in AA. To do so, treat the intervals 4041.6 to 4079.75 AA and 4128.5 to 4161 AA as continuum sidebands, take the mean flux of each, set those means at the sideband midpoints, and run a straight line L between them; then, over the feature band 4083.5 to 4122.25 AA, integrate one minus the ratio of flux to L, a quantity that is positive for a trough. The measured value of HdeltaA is -3.07 AA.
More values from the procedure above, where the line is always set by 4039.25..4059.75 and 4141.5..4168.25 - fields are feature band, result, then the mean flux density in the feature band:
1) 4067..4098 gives -3.8 AA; 1.4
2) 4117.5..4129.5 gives -0.8 AA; 1.31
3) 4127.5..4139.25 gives -0.1 AA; 1.25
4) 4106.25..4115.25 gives -0.3 AA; 1.27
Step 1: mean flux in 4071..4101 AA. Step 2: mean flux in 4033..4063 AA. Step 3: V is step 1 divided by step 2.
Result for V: 1.1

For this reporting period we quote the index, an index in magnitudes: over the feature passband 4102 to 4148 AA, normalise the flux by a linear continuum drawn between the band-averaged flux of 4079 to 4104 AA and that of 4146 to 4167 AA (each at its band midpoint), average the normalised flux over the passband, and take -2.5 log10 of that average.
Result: 0.031 mag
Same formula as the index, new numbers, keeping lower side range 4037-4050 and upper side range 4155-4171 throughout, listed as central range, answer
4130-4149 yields -0.01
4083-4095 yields -0.15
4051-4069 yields 0.04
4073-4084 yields -0.09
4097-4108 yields -0.06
